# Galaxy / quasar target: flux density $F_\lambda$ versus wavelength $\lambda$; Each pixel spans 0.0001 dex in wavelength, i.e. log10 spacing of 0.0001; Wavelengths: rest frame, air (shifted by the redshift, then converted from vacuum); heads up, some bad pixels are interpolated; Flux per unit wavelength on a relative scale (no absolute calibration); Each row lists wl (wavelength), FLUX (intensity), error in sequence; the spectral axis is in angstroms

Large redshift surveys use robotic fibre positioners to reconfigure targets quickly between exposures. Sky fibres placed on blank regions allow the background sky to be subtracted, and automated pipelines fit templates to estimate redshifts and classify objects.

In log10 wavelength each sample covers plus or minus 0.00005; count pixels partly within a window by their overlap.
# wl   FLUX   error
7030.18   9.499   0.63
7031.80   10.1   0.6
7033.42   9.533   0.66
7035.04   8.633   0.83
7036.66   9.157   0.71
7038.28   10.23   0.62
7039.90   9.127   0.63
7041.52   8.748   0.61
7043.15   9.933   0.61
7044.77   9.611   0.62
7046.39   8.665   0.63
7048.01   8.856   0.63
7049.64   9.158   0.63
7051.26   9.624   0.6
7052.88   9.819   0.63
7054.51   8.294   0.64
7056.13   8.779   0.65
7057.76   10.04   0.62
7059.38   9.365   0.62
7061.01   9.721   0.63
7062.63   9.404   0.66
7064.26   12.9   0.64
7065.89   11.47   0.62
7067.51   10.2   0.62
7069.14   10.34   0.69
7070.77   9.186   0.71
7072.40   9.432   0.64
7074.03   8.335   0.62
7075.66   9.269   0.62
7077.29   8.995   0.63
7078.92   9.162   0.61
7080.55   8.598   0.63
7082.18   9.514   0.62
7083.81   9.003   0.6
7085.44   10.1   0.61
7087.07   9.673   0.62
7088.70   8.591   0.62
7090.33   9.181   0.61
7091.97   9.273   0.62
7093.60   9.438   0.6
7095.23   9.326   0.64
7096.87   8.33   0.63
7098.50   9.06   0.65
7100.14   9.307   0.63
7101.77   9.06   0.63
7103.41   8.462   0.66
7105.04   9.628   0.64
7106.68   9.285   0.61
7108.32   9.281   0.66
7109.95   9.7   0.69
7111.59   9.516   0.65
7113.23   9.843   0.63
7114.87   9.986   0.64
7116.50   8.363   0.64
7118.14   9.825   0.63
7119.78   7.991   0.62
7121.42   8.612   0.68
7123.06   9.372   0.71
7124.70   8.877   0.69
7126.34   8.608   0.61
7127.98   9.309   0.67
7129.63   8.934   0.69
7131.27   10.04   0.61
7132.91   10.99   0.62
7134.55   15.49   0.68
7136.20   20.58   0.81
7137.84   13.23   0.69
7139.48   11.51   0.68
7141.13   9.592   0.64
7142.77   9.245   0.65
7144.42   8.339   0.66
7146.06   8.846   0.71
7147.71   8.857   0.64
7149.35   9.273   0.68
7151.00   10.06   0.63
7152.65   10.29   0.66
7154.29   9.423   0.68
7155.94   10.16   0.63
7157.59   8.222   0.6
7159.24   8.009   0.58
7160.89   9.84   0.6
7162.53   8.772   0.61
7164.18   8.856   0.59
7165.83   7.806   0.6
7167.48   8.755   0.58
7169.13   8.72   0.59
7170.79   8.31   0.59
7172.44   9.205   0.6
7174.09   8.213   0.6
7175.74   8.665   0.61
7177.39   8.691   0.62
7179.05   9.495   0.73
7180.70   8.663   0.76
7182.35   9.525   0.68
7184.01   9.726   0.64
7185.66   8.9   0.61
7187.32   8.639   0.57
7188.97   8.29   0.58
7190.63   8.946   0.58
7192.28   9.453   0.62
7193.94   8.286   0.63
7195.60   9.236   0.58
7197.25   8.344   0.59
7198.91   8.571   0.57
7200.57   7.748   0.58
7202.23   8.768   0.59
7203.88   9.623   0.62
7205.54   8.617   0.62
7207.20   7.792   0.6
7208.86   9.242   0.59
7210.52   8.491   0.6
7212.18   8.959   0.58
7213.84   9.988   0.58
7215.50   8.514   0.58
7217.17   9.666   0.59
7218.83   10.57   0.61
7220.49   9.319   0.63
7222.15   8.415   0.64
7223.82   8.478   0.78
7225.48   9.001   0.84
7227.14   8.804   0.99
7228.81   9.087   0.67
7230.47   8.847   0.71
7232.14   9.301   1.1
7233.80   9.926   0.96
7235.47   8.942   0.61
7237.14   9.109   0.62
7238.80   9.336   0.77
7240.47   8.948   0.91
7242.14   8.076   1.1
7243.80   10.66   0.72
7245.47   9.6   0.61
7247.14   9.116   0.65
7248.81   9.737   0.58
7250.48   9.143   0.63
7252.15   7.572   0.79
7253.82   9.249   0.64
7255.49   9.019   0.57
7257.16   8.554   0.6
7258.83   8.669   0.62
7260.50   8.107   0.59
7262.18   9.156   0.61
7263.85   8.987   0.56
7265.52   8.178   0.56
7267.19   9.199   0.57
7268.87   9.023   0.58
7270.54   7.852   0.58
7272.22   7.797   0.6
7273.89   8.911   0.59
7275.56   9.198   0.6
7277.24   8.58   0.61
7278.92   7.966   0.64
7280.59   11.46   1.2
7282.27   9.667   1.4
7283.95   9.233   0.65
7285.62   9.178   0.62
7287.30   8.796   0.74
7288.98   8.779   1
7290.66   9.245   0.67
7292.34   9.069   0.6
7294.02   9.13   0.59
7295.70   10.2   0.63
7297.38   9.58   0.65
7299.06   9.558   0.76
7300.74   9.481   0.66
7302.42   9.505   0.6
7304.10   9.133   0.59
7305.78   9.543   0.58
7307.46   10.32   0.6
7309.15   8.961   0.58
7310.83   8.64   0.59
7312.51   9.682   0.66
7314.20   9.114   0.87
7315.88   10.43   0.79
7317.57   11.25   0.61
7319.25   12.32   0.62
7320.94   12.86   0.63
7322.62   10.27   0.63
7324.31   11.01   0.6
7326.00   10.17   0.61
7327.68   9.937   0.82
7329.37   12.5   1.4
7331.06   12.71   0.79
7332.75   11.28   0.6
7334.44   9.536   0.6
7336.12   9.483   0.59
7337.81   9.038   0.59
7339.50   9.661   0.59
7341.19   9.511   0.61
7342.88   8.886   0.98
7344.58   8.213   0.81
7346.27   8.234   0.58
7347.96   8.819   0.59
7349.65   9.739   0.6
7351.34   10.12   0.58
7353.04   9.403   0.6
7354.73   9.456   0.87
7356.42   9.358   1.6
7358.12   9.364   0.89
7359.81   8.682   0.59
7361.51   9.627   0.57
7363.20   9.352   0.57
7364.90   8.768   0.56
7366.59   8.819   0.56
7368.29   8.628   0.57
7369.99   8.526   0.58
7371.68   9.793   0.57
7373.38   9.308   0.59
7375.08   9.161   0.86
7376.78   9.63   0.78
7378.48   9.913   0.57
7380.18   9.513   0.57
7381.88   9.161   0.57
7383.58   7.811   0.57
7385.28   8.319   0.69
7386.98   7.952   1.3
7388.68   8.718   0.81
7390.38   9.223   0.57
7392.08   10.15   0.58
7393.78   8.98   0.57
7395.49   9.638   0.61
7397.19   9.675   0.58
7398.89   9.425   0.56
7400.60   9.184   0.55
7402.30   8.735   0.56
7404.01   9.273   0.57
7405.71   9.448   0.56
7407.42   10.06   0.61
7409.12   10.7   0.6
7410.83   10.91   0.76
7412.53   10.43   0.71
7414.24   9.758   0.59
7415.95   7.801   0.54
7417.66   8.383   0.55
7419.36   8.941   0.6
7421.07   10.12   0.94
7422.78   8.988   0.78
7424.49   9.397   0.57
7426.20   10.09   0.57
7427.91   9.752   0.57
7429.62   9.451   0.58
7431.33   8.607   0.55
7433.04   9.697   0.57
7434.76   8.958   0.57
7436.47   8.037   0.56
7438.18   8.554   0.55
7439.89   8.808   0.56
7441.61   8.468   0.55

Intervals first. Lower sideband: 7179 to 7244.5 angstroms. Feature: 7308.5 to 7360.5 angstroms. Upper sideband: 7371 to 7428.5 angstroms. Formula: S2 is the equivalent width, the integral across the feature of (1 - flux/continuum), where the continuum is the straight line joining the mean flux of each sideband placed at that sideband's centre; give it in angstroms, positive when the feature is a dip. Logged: -4.1 angstroms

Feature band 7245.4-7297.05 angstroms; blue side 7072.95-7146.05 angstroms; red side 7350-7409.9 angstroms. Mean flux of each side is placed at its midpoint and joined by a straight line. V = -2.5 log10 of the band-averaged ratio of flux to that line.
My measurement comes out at 0.06 mag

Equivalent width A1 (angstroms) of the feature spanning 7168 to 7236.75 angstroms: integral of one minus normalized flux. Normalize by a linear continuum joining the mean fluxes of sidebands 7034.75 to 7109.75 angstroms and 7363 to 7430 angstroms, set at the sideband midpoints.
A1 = 3.1 angstroms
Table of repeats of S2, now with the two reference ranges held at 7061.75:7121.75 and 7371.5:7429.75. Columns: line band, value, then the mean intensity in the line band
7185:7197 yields 0.76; 8.8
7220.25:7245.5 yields 0.77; 9.1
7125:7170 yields -3.13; 10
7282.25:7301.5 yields 0.13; 9.31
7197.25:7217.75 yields 1.28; 8.8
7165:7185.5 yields 1.25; 8.82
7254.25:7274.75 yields 1.63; 8.64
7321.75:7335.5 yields -2.26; 10.9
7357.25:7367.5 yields 0.29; 9.1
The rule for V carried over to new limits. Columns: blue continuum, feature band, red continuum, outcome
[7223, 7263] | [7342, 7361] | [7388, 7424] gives 0.02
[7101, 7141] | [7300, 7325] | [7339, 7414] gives -0.07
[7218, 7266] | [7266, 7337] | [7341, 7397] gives -0.08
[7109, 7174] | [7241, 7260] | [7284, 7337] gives 0.11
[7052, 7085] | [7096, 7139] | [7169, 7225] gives -0.09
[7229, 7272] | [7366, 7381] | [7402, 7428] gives 0.02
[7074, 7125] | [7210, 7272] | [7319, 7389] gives 0.05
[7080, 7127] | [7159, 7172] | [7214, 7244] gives 0.06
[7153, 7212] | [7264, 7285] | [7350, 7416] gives 0.01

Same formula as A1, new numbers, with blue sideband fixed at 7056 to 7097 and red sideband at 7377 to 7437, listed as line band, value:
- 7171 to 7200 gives 1.9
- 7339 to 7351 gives 0.4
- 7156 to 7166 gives 0.8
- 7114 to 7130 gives 0.9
